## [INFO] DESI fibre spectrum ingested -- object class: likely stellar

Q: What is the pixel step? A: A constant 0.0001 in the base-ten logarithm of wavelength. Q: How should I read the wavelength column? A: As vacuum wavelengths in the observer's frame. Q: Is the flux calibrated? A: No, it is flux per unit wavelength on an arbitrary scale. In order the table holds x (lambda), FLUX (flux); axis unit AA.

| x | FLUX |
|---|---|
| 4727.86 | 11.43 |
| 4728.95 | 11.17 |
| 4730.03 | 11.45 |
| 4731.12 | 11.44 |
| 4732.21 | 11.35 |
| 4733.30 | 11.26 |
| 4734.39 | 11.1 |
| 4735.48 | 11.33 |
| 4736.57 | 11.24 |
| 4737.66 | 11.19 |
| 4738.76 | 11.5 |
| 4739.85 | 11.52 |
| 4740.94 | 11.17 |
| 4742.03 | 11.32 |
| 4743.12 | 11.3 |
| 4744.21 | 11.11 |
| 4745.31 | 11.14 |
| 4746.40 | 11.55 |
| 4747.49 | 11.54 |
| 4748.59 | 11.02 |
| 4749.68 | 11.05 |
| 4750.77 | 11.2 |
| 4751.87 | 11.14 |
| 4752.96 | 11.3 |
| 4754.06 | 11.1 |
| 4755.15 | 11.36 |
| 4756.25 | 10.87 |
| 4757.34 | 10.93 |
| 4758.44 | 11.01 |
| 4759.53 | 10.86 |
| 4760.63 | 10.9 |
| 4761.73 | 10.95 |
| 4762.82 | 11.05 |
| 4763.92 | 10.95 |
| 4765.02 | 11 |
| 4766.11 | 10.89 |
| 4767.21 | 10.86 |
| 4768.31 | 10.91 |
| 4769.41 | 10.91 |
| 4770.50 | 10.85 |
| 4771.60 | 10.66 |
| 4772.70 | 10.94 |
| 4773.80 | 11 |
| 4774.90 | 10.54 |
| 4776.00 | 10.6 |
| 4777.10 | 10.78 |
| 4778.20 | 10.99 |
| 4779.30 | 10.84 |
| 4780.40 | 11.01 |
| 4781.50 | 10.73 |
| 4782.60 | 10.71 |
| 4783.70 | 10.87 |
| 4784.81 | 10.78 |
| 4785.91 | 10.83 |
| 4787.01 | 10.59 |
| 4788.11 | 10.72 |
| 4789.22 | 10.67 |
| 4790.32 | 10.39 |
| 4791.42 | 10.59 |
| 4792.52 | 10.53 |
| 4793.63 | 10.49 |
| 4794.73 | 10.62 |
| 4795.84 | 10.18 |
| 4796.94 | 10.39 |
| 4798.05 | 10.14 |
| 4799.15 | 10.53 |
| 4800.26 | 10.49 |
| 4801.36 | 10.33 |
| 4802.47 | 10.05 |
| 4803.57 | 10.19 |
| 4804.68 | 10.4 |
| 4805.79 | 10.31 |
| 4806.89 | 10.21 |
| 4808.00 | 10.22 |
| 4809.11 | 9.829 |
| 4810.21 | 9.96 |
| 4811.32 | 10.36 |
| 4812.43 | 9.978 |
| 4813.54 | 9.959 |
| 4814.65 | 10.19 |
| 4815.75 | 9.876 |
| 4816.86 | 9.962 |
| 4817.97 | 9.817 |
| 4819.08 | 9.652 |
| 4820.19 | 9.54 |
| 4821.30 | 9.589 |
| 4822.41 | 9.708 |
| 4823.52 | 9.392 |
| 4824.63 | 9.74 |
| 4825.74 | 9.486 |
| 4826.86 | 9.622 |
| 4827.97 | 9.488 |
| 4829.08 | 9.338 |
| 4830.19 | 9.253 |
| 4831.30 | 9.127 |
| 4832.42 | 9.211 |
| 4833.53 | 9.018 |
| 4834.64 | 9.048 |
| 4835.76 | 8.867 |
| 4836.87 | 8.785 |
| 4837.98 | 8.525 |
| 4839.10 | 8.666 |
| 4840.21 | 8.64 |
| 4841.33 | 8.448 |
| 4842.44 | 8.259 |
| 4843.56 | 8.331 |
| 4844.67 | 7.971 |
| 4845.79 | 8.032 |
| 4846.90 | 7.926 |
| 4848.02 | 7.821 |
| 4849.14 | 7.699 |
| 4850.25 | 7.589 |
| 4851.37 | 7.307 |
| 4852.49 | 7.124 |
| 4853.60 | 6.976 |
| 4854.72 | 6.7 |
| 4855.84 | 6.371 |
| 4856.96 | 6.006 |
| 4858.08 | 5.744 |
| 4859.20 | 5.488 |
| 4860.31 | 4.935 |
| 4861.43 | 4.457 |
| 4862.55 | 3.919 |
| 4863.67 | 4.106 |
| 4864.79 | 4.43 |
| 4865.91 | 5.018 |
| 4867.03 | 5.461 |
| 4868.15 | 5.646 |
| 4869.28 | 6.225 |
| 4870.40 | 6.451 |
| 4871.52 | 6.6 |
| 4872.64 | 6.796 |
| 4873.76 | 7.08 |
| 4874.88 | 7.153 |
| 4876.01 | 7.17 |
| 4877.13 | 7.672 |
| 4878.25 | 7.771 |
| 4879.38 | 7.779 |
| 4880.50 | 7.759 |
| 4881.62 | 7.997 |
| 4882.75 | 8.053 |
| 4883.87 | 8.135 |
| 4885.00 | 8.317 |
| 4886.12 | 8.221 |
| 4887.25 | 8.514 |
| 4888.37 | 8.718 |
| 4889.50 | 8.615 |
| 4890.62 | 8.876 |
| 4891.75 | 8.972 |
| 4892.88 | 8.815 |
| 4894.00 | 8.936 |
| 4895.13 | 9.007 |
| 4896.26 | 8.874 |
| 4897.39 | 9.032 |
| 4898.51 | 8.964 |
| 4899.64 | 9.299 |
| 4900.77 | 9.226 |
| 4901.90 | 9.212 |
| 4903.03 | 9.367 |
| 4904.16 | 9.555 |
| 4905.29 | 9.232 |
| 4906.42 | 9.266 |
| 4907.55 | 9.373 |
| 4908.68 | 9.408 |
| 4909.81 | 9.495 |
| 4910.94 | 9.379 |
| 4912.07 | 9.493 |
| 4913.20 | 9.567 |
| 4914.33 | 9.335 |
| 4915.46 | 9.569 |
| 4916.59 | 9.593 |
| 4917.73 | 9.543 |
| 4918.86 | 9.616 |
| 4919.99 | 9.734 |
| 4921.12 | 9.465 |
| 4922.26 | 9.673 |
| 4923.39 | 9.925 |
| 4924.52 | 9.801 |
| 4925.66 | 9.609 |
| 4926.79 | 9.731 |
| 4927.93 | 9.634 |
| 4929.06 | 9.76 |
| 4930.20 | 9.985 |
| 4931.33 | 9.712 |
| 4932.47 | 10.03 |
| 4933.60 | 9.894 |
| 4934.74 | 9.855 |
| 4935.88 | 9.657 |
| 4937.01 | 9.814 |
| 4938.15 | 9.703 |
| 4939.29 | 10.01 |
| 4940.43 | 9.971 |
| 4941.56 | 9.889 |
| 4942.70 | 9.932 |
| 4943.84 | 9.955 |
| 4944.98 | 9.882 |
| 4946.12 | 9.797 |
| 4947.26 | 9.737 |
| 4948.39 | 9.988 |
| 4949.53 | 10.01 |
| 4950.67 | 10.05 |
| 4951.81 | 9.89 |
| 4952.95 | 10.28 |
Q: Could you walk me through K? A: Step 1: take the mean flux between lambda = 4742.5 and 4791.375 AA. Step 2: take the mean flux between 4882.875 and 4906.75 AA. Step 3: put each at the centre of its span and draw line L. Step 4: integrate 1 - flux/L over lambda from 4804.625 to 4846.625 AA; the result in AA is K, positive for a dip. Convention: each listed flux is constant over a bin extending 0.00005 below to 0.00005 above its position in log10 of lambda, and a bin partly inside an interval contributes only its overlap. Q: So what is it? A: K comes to 2.7 AA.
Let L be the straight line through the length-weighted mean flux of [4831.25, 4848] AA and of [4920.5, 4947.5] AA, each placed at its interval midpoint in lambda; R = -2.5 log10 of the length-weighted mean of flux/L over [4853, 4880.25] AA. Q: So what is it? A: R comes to 0.41 mag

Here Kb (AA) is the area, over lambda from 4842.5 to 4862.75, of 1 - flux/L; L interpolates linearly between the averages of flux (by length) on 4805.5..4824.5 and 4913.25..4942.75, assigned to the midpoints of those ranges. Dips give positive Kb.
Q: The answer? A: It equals 6.3 AA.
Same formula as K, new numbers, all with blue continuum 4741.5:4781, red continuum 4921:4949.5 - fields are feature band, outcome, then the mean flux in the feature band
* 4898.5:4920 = 1.3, 9.41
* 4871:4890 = 4.5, 7.79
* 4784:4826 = 2.1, 10.2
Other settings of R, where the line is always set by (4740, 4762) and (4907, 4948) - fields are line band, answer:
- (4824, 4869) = 0.36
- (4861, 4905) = 0.30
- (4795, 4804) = 0.05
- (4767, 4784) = 0.01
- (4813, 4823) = 0.08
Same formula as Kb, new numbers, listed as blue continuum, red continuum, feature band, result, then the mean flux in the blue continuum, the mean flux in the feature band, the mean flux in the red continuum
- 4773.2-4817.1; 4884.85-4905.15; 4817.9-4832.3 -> 0.7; 10.4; 9.5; 8.94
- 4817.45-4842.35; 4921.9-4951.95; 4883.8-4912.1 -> 1.8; 9.21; 9.02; 9.85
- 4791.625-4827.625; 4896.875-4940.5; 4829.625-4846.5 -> 2.1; 10.1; 8.67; 9.57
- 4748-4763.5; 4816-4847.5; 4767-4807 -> -1.5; 11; 10.6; 9.06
